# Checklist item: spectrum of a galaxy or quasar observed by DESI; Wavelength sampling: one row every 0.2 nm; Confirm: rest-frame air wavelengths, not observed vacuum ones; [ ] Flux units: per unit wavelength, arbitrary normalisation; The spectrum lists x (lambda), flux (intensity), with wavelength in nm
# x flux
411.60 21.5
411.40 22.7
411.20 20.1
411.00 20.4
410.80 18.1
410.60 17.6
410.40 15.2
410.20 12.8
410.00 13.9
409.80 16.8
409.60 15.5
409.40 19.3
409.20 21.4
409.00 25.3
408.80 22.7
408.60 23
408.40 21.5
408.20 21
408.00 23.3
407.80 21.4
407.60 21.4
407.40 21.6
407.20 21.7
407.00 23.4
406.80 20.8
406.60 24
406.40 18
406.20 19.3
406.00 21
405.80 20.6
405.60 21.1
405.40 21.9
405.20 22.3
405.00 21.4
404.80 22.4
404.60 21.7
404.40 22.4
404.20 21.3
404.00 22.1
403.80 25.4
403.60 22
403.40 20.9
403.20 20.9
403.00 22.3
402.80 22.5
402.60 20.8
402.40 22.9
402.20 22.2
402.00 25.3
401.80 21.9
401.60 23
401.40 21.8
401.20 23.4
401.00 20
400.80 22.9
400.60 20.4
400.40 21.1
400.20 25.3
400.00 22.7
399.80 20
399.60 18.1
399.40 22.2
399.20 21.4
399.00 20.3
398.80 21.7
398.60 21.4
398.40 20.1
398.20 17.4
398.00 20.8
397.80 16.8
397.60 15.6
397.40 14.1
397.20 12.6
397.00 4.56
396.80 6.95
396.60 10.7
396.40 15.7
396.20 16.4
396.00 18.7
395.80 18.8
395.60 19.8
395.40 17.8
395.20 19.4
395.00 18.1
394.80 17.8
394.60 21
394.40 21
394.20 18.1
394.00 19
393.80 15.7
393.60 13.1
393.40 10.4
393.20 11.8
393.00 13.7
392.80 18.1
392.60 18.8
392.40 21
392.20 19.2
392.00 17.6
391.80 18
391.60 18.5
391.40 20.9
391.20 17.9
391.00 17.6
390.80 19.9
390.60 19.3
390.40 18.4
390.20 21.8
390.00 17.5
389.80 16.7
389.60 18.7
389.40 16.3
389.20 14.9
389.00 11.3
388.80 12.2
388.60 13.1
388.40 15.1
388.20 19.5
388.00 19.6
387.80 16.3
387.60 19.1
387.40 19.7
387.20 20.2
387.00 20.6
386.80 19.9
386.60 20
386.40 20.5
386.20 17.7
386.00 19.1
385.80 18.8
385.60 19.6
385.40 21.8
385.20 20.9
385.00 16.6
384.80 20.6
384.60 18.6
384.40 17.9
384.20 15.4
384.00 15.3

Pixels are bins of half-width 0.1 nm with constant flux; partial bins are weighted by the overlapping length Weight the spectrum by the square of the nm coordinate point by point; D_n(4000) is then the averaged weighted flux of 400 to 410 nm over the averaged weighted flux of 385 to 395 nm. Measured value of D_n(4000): 1.3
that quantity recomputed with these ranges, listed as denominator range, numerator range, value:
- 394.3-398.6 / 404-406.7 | 1.35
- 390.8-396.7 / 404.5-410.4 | 1.27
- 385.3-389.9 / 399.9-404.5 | 1.35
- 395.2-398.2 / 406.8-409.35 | 1.55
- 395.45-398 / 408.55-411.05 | 1.36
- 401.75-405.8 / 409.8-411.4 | 0.80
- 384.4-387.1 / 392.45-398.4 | 0.86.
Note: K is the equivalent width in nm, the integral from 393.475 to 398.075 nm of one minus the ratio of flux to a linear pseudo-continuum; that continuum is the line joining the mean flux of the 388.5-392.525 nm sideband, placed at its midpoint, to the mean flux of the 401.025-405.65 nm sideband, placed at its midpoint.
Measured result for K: 0.78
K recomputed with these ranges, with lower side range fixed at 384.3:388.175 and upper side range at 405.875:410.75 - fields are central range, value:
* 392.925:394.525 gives 0.34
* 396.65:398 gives 0.50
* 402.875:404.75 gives -0.21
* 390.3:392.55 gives 0.07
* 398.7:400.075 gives -0.08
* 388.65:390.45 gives 0.29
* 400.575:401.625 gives -0.11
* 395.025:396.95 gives 0.38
